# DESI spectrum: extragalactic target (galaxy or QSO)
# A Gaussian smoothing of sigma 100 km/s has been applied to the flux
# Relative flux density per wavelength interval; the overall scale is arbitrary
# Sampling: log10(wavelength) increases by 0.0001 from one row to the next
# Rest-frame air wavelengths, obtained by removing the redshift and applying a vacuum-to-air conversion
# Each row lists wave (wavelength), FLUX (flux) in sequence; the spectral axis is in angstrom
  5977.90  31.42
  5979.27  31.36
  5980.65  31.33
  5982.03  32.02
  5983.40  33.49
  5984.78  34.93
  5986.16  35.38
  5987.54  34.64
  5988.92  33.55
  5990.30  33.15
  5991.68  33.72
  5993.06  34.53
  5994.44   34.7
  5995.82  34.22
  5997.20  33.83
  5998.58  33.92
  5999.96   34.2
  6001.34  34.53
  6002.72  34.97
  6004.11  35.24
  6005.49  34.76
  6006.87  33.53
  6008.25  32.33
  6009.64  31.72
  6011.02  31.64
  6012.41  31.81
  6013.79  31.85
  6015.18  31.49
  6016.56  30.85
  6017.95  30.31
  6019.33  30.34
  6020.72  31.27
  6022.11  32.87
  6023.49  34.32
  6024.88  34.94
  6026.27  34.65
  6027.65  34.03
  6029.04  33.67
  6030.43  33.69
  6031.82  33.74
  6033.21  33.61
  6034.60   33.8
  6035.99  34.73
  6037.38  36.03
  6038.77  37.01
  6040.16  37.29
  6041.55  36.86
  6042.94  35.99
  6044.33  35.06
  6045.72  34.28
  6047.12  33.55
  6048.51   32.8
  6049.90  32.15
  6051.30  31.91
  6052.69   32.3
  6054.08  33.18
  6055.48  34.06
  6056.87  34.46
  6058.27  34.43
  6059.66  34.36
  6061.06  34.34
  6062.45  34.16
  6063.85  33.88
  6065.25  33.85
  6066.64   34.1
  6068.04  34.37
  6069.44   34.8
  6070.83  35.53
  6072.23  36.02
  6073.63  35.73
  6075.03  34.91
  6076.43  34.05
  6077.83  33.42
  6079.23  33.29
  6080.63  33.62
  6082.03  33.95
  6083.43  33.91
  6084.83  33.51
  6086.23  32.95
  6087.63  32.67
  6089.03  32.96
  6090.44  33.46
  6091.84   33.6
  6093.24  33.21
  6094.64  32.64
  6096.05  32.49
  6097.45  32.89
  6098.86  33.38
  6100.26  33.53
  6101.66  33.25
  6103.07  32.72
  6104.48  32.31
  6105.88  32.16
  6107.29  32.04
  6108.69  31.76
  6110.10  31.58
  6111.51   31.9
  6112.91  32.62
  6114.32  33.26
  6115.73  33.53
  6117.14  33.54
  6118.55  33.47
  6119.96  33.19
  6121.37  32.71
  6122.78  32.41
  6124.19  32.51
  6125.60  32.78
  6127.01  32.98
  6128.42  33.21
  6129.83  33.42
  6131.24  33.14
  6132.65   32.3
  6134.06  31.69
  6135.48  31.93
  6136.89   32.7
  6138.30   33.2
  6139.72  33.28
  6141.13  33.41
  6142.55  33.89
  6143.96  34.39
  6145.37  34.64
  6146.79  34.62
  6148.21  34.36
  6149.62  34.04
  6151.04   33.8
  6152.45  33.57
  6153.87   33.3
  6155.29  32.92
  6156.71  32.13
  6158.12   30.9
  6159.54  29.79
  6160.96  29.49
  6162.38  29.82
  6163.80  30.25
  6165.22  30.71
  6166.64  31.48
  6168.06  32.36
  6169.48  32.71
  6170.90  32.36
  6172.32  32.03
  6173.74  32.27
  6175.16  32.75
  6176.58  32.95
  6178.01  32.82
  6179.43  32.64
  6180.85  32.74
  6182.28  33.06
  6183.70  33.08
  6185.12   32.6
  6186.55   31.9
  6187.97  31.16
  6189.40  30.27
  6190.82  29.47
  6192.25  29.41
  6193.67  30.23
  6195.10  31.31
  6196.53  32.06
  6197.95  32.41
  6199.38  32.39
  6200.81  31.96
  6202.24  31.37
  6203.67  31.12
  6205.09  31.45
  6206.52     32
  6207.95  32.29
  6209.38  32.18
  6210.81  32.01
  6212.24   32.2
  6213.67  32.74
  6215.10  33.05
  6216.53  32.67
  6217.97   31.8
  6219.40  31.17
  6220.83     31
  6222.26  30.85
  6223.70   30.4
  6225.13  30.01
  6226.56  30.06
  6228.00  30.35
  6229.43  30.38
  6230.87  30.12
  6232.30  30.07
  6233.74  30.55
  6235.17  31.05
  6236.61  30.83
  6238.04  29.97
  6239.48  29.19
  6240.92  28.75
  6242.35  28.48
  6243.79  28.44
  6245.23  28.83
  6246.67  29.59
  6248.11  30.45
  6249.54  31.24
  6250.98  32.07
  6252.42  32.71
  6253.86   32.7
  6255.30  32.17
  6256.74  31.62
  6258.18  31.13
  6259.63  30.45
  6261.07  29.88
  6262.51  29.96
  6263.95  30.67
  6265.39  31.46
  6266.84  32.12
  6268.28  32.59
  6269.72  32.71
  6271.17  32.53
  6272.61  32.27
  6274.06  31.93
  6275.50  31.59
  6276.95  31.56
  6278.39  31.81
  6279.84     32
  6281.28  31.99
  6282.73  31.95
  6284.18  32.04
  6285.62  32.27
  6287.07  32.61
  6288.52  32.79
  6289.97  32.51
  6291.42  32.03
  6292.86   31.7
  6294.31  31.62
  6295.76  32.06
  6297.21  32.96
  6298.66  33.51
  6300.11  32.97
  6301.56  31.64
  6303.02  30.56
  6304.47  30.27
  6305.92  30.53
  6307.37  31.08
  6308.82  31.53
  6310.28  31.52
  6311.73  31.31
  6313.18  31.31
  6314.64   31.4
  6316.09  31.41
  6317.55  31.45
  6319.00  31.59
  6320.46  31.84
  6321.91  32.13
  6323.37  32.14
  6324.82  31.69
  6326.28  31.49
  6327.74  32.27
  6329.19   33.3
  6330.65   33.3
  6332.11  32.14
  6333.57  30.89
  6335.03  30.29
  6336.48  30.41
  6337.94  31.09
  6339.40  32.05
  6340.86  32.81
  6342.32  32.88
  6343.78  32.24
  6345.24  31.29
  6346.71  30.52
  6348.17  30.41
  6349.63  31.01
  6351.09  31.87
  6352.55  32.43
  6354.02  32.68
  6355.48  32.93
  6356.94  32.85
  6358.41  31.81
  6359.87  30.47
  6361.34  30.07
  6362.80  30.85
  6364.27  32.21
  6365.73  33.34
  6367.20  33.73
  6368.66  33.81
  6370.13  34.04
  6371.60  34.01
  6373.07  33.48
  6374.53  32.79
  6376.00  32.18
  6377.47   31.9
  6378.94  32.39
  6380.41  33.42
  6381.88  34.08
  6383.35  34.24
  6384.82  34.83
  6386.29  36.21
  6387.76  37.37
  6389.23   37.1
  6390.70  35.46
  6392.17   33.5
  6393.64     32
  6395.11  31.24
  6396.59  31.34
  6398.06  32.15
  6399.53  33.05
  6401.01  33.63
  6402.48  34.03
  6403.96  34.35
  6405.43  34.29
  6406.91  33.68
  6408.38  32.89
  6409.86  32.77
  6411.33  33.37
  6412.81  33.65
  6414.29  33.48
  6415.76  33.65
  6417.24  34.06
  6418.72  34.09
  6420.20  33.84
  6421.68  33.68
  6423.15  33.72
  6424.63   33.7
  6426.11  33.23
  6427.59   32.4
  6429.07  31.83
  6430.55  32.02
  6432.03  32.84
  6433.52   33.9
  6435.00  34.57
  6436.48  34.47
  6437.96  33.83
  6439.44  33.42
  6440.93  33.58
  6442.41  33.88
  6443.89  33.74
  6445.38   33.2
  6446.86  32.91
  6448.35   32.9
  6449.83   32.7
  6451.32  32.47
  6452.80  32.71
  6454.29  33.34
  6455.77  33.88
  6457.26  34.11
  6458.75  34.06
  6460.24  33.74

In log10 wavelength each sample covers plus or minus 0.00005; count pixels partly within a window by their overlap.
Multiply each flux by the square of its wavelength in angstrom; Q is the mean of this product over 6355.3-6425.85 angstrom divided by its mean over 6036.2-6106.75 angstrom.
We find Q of 1.1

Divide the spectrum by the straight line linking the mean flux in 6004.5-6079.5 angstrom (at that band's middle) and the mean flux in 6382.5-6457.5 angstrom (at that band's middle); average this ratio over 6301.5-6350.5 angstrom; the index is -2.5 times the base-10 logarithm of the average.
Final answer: 0.07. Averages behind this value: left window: 33.8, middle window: 31.5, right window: 33.6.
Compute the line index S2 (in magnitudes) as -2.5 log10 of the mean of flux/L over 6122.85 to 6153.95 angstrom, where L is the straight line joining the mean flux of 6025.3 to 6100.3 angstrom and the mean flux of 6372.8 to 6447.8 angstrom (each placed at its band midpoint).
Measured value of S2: 0.02 mag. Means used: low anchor 34.1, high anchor 33.6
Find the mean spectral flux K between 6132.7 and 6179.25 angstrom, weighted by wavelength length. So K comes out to 32.5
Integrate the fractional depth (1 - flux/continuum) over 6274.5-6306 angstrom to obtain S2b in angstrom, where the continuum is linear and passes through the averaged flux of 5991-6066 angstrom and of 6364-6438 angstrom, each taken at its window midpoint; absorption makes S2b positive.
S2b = 1.5 angstrom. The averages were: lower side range 33.7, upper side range 33.6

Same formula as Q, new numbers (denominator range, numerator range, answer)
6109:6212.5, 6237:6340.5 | 1.01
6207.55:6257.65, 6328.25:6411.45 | 1.11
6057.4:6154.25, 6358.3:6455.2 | 1.10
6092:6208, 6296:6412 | 1.07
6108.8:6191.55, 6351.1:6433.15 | 1.10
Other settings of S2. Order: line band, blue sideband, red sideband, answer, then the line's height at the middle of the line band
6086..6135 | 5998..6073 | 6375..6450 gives 0.03 mag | 33.8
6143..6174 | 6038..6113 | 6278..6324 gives 0.02 mag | 33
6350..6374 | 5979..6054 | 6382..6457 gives 0.04 mag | 33.6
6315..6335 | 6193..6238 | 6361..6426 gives 0.03 mag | 32.7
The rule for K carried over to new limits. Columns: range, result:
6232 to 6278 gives 30.9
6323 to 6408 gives 32.7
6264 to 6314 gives 31.9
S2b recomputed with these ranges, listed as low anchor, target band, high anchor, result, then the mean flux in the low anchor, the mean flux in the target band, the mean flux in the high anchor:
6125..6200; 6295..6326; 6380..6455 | 1.3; 32.3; 31.7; 33.6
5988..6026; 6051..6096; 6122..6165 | -1.3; 33.2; 33.9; 32.7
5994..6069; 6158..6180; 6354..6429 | 1.3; 33.7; 31.6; 33.3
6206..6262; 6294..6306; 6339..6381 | -0.1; 30.9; 31.9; 32.3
